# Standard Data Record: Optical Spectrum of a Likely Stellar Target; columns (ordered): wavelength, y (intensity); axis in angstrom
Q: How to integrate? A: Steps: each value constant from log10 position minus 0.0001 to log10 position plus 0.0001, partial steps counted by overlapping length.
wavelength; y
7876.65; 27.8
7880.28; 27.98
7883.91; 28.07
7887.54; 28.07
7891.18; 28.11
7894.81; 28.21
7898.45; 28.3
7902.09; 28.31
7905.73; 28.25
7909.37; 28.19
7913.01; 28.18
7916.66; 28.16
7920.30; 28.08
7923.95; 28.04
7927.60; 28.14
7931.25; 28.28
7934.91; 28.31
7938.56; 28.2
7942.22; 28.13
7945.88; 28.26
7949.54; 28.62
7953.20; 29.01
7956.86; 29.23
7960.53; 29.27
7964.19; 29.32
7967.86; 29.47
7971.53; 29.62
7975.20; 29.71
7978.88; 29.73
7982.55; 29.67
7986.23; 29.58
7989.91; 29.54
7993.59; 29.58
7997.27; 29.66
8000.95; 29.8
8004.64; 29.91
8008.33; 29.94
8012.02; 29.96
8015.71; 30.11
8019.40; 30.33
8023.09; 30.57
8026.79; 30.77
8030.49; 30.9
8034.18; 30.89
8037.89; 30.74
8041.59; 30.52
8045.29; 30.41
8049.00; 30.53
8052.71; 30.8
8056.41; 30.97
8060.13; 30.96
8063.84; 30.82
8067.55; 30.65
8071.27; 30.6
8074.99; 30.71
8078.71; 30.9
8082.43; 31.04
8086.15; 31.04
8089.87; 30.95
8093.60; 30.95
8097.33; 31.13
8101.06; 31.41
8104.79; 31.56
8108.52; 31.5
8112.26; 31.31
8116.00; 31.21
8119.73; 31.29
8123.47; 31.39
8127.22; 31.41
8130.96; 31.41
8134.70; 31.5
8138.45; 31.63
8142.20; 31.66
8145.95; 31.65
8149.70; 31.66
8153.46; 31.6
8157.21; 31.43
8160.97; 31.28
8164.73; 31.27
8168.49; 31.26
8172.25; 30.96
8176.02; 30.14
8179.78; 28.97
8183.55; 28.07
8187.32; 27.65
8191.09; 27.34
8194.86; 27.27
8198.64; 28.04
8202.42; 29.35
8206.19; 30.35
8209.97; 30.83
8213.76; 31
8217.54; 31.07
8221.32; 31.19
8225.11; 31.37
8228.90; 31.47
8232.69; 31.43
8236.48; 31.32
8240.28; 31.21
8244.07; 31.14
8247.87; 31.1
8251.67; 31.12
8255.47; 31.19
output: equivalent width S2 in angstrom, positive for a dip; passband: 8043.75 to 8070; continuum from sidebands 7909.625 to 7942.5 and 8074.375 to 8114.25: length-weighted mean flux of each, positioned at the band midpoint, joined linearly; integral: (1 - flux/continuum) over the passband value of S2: -0.21 angstrom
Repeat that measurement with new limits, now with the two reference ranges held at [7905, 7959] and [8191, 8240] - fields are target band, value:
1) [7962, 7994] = -1.0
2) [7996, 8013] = -0.6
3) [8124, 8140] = -0.9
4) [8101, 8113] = -0.8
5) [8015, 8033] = -1.0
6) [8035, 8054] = -1.0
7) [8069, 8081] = -0.6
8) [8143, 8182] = -1.4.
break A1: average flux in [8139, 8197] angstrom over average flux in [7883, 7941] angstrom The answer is 1.07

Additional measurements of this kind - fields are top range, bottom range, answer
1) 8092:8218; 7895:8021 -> 1.05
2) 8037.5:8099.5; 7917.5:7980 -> 1.07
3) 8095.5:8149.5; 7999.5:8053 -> 1.03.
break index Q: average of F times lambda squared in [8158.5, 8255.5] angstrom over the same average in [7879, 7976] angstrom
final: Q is 1.1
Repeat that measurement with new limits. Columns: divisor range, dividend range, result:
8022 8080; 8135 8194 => 1.02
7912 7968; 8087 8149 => 1.15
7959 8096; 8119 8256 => 1.05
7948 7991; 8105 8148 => 1.11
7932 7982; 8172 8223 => 1.08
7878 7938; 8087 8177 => 1.18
